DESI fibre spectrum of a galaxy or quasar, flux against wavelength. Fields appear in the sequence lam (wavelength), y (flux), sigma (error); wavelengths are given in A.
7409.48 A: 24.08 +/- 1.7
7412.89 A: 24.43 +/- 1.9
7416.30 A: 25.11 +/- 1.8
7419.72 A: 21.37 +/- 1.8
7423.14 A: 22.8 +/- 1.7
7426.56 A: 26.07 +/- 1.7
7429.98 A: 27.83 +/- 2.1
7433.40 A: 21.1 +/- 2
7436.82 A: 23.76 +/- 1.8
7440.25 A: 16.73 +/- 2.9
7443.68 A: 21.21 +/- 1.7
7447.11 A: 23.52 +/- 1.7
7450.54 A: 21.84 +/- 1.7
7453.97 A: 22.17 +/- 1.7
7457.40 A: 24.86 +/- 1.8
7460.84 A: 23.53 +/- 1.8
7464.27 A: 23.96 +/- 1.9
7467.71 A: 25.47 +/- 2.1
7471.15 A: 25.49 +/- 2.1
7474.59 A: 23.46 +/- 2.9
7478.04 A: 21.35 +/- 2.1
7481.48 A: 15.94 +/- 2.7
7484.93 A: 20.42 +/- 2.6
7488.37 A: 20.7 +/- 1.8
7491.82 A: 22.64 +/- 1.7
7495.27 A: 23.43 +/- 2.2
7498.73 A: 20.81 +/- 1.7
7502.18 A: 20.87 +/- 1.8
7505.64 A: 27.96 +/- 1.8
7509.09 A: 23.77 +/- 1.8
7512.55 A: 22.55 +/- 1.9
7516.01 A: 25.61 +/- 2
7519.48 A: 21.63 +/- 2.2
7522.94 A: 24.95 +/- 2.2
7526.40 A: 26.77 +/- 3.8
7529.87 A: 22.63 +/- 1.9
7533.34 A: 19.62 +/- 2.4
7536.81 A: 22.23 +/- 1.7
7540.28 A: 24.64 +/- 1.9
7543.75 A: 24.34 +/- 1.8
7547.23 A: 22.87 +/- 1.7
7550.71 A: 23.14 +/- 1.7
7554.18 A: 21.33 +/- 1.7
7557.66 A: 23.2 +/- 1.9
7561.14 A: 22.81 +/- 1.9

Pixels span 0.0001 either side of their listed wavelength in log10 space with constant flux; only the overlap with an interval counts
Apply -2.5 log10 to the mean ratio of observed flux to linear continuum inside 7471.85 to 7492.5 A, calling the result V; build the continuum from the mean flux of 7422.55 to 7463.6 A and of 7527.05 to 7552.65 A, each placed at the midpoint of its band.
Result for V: 0.103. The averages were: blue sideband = 23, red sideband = 22.9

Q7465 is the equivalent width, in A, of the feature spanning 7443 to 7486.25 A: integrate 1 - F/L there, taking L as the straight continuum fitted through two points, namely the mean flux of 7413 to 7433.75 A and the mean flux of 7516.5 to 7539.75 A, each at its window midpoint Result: 2.3 A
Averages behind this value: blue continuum 24.3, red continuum 23.2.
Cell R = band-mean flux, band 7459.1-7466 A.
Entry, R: 23.7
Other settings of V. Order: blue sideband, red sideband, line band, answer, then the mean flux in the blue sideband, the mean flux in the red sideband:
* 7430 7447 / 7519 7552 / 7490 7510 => -0.02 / 21.7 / 23.3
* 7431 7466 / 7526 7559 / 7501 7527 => -0.07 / 22.4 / 22.9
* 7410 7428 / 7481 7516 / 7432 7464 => 0.05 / 23.9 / 22.3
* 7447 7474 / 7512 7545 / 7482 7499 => 0.12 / 23.9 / 23.5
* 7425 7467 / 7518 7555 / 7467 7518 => 0.02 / 23.1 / 23.2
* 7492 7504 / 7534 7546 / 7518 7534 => -0.03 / 21.9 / 23.3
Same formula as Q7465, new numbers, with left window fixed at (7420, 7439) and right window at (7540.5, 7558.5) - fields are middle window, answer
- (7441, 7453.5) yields 1.1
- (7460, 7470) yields -0.3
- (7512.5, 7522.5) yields -0.1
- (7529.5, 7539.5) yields 0.7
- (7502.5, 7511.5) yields -0.6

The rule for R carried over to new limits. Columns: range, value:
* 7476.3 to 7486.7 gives 19.3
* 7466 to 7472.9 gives 25.5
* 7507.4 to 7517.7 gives 24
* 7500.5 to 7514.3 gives 23.8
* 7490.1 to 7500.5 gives 22.3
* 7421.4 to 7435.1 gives 24.4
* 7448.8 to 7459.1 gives 23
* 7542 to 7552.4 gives 23.4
